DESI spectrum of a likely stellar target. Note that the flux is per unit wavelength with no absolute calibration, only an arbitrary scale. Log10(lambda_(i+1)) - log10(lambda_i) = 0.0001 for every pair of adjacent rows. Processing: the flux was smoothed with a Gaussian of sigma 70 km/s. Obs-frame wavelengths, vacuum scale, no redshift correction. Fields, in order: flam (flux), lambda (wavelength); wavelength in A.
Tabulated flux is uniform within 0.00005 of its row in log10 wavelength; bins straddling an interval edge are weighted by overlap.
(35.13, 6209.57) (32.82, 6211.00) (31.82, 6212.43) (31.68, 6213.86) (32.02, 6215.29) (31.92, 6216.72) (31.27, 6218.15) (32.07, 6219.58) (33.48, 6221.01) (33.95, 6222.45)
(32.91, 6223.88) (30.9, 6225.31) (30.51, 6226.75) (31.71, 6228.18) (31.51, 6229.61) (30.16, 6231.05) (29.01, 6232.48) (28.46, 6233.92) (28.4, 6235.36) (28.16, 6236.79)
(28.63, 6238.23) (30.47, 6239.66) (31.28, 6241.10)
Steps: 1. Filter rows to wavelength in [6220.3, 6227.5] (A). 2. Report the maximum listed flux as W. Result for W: 33.95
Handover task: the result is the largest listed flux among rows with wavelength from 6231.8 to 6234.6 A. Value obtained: 29.01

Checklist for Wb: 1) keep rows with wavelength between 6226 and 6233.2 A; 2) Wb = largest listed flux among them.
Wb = 31.71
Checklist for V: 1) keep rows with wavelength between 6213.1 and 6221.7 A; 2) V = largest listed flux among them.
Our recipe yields 33.48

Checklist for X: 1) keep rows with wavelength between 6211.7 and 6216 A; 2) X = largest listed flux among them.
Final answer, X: 32.02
